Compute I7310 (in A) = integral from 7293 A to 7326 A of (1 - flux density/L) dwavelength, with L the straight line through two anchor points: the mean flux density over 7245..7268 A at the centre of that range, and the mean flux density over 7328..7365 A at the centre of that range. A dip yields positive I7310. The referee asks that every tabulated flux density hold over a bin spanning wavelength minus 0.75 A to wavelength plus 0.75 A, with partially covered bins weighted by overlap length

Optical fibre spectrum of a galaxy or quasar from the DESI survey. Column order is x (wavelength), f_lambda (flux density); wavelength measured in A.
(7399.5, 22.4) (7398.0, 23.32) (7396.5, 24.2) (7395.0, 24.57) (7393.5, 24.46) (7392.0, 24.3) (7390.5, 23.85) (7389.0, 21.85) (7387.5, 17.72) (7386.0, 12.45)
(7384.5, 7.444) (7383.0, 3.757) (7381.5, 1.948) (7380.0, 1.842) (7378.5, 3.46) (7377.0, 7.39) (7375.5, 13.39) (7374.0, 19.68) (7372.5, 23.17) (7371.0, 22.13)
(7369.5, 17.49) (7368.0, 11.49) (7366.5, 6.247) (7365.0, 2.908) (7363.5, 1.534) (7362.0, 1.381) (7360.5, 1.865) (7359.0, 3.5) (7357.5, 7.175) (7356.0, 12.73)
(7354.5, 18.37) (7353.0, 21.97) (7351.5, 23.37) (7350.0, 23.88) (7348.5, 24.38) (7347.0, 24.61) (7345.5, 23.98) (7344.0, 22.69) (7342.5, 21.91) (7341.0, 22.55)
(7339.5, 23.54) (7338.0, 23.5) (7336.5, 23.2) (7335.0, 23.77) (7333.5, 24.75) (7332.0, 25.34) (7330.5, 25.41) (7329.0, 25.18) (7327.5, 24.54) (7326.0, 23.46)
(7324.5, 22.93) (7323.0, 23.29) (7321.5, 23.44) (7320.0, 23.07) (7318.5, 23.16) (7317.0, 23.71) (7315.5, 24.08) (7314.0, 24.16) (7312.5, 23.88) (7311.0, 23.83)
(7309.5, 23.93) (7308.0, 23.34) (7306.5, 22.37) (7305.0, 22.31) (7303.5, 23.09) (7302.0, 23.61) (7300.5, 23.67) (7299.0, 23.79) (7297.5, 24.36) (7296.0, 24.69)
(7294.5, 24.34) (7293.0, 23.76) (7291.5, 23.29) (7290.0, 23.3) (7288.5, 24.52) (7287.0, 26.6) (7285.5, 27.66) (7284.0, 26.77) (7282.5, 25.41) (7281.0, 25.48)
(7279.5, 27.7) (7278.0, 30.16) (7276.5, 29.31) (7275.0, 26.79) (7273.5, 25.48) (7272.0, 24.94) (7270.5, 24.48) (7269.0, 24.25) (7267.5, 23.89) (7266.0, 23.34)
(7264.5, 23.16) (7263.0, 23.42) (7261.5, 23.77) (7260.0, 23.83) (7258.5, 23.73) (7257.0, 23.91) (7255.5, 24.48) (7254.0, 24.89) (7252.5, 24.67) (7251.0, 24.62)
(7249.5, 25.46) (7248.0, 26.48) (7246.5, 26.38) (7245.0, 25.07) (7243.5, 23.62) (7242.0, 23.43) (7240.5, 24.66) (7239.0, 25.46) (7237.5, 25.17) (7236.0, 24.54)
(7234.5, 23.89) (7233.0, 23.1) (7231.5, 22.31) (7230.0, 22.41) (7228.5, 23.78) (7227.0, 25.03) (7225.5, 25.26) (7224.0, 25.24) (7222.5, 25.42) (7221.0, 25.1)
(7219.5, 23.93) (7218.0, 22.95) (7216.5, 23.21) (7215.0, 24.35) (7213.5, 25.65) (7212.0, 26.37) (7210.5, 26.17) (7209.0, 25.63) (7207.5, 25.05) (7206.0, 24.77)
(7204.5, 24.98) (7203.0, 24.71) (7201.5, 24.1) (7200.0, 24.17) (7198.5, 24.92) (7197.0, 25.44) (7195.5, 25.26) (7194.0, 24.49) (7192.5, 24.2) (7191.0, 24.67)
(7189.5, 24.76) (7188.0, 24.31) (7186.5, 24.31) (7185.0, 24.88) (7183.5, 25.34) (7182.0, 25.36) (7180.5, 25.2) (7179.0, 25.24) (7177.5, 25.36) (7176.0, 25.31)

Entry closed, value -4.2 A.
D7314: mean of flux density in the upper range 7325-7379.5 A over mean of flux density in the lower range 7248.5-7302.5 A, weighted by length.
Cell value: 0.70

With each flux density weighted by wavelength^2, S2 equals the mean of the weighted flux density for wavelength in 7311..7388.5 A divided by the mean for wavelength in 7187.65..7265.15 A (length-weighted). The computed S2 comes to 0.7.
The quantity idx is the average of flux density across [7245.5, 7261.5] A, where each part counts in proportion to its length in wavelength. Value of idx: 24.8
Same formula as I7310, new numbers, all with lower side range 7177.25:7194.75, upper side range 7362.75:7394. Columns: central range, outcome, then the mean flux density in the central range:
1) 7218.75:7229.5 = -1.1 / 24.8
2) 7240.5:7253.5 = -2.5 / 24.9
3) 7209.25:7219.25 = -0.8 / 24.8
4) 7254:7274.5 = -4.4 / 24.1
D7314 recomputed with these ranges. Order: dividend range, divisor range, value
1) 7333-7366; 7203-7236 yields 0.69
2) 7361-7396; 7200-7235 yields 0.52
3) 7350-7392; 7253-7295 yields 0.48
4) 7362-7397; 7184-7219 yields 0.54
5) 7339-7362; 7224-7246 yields 0.74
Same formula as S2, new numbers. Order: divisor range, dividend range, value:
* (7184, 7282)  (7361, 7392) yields 0.47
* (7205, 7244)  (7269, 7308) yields 1.04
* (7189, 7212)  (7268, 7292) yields 1.07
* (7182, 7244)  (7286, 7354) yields 0.99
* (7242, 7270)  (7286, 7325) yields 0.99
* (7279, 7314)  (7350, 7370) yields 0.43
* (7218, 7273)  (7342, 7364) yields 0.66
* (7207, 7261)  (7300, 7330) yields 0.98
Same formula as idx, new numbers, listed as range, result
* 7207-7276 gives 24.6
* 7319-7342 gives 23.8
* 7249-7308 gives 24.7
